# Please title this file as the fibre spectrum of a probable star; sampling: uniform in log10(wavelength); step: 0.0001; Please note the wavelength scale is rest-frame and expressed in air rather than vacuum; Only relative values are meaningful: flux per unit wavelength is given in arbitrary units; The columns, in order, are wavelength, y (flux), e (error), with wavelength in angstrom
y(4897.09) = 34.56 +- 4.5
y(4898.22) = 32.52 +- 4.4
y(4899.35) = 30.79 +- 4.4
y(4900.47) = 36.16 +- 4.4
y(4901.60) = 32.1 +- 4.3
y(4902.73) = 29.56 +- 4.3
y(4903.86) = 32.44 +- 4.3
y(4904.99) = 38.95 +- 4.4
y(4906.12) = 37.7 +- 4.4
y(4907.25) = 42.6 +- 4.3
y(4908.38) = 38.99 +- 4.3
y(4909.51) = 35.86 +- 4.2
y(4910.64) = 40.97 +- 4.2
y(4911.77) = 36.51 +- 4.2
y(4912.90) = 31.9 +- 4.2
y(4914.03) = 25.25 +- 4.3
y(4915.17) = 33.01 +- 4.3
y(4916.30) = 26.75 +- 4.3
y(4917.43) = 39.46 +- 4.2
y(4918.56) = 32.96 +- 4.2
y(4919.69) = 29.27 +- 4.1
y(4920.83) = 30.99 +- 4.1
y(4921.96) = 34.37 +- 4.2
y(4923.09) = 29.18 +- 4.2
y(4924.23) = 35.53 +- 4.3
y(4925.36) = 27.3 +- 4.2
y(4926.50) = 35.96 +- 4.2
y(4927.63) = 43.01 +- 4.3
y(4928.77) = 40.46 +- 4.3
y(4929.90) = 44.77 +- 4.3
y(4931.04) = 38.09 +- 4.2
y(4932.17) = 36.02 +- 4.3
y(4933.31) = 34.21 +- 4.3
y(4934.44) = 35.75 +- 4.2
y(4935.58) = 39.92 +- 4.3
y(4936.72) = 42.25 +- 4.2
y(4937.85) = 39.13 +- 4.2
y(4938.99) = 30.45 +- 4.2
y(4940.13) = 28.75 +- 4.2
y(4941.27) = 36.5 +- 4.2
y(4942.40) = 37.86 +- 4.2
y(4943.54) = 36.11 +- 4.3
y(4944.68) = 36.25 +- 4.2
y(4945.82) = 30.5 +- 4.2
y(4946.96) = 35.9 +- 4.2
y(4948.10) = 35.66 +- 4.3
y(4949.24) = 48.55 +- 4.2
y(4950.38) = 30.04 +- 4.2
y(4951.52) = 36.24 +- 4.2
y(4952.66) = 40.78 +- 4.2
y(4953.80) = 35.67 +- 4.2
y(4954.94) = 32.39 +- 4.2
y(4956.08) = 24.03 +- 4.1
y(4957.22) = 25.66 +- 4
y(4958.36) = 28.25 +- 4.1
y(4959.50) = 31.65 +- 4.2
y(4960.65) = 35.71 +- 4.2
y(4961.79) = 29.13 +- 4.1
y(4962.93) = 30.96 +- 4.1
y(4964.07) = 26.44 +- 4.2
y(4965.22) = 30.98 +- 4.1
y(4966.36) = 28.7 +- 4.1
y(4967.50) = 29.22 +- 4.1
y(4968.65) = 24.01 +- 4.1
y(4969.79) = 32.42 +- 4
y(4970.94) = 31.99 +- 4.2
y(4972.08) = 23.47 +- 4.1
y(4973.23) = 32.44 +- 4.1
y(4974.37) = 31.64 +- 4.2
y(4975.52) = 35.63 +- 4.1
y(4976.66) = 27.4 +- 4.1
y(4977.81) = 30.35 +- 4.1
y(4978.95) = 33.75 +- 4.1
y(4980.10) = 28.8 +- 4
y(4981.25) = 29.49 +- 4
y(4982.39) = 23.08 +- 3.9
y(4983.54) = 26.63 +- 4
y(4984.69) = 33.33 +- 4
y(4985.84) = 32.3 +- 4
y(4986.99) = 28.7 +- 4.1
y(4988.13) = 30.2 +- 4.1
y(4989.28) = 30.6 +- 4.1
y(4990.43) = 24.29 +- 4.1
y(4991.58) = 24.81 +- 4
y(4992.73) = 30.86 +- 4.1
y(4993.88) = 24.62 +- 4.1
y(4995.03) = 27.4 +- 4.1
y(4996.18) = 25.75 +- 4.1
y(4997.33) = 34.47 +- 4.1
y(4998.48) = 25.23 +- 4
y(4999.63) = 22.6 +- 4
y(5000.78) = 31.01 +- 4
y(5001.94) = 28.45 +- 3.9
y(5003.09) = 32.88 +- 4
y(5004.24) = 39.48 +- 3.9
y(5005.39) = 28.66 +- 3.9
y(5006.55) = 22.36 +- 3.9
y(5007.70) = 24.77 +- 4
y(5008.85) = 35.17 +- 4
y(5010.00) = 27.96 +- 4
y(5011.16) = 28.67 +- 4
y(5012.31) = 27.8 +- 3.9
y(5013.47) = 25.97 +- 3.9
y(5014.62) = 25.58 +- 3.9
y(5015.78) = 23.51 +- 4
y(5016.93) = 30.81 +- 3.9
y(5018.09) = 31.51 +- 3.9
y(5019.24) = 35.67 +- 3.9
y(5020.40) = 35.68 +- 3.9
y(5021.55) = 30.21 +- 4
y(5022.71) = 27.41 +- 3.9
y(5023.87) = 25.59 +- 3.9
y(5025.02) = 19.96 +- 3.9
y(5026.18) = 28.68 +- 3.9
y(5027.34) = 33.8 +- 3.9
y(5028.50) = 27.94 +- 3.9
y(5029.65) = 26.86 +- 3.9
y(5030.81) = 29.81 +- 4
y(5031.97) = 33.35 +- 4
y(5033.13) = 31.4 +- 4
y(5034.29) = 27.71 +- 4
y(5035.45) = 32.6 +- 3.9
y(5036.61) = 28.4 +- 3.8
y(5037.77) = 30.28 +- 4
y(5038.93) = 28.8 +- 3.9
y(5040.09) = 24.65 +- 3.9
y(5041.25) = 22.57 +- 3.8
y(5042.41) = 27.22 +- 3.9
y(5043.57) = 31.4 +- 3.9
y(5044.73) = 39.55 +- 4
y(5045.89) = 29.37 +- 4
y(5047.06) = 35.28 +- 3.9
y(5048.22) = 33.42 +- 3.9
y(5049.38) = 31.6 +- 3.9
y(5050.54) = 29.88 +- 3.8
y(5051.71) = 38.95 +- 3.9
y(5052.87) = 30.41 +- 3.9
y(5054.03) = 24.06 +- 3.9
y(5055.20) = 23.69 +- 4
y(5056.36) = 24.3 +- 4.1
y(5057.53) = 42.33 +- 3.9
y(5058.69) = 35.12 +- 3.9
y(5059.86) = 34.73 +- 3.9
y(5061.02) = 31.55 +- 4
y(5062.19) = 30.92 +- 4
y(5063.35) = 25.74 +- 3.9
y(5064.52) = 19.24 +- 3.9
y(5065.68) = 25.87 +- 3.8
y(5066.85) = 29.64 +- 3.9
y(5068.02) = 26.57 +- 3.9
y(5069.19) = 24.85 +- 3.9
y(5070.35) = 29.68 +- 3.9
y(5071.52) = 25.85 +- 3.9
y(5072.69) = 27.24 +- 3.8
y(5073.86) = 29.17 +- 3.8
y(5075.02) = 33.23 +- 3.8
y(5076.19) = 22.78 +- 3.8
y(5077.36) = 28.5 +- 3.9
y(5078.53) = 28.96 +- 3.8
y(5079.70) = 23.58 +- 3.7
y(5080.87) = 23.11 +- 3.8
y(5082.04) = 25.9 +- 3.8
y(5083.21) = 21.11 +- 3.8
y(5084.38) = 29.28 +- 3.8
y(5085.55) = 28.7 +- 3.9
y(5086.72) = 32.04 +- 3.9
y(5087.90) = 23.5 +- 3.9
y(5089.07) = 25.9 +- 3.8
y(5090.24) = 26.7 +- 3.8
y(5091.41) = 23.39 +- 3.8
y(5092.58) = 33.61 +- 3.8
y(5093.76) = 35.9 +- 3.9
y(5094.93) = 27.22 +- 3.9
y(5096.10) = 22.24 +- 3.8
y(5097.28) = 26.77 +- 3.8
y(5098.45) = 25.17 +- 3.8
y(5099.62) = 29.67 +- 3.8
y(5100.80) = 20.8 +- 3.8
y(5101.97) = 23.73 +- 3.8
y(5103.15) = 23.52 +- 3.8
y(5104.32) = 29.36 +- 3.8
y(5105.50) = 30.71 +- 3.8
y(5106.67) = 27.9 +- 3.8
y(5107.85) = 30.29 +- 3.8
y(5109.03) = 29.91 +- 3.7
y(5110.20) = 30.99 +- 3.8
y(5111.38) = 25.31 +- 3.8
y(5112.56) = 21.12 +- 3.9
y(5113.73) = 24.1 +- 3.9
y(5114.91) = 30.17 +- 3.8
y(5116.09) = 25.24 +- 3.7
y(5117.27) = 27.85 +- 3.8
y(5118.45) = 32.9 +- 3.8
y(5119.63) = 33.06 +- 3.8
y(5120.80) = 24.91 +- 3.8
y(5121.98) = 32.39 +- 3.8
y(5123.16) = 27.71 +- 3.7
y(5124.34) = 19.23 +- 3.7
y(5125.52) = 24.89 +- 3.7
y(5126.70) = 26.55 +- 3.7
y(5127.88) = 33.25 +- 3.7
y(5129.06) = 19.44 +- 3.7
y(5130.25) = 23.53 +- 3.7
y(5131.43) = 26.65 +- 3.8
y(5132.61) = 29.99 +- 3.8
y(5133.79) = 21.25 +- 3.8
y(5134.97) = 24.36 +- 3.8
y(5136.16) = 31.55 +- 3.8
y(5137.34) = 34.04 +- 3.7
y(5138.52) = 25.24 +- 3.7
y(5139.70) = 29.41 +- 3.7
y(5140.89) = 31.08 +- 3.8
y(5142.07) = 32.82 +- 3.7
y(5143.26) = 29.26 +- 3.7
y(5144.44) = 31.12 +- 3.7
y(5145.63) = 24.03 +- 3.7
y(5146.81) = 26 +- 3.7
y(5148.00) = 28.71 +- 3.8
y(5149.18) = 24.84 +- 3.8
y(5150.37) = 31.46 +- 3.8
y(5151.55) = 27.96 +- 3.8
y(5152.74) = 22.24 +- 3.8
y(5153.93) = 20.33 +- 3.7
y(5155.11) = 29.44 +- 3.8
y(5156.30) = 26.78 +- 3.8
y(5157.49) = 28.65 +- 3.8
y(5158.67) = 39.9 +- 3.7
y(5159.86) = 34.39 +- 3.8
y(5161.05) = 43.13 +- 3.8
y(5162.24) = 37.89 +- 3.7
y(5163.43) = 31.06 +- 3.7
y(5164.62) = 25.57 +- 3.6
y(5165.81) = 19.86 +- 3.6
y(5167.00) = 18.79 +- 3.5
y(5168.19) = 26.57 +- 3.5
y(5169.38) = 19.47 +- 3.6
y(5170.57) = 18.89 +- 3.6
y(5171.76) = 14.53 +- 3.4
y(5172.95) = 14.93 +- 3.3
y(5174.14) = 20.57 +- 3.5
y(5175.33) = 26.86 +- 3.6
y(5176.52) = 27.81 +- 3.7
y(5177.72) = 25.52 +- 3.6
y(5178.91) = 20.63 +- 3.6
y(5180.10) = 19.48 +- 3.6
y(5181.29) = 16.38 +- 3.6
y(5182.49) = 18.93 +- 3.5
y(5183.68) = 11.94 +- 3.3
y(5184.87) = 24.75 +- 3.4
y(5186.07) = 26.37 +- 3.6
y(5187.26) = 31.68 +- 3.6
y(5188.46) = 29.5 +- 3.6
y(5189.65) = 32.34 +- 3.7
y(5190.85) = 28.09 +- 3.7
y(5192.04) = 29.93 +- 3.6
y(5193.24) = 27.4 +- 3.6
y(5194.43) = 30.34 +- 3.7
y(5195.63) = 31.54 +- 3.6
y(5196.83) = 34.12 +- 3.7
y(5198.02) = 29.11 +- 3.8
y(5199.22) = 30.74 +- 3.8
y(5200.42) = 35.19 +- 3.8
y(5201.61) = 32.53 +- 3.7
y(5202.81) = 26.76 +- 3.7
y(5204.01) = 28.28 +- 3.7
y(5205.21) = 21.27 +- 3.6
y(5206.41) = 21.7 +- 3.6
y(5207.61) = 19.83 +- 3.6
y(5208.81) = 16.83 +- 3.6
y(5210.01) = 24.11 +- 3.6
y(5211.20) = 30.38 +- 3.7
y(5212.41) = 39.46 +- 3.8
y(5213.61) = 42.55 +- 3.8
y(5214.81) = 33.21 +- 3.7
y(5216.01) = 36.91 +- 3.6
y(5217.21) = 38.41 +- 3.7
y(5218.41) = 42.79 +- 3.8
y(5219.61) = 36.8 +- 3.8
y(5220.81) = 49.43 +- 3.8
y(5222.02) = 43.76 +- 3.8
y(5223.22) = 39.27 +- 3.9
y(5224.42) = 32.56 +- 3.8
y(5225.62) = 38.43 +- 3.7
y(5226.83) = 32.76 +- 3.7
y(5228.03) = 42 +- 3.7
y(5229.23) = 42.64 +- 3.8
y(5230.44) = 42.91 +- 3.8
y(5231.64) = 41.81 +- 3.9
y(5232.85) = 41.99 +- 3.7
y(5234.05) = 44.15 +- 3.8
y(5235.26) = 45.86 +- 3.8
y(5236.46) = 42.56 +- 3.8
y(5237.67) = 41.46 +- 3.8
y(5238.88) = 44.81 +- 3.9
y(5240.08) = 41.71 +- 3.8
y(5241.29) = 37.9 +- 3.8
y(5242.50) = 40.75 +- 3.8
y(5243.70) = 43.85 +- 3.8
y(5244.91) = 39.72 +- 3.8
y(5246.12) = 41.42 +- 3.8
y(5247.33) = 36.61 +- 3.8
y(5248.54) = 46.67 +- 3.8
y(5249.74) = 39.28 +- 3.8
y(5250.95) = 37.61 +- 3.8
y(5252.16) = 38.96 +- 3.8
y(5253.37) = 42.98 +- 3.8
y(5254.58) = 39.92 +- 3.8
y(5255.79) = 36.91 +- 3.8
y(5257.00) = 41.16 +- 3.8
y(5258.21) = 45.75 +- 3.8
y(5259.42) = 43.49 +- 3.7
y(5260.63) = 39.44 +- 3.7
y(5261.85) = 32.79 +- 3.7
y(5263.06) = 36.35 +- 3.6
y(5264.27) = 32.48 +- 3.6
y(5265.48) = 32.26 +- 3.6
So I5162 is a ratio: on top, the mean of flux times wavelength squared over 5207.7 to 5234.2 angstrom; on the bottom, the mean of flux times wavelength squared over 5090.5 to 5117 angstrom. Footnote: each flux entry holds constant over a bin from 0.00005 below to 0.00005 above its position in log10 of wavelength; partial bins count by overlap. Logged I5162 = 1.44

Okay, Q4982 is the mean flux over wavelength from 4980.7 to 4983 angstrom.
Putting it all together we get 26.3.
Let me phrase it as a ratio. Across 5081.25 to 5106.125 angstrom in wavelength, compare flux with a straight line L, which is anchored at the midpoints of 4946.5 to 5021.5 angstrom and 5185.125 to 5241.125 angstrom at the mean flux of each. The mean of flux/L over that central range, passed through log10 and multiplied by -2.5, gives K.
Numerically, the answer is 0.20 mag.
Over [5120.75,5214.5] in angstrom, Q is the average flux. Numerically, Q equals 27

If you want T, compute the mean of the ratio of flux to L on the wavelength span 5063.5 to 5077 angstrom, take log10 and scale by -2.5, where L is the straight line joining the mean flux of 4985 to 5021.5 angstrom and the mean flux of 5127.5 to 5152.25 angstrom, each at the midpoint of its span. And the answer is 0.07 mag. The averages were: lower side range 29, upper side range 27.8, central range 26.7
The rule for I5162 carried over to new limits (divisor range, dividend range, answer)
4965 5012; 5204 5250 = 1.42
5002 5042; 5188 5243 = 1.31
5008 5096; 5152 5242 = 1.14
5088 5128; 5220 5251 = 1.59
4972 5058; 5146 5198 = 0.95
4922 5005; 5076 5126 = 0.89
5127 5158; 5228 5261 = 1.58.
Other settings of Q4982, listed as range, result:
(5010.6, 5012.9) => 28.2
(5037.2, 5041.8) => 26.6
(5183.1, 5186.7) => 21.2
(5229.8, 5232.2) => 42.4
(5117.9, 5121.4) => 30.3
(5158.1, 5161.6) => 39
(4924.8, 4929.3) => 36.6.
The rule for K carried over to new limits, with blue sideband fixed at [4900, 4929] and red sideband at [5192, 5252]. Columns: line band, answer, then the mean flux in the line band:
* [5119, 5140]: 0.302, 27.1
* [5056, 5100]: 0.259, 27.9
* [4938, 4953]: -0.032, 35.7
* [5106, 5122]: 0.256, 28.2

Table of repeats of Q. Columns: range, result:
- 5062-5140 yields 27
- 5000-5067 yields 29.6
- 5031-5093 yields 28.8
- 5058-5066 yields 29.3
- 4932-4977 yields 33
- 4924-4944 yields 36.8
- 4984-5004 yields 28.8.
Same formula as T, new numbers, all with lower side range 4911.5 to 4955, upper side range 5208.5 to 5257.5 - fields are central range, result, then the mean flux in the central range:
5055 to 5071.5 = 0.271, 28.9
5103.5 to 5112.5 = 0.301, 28.6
